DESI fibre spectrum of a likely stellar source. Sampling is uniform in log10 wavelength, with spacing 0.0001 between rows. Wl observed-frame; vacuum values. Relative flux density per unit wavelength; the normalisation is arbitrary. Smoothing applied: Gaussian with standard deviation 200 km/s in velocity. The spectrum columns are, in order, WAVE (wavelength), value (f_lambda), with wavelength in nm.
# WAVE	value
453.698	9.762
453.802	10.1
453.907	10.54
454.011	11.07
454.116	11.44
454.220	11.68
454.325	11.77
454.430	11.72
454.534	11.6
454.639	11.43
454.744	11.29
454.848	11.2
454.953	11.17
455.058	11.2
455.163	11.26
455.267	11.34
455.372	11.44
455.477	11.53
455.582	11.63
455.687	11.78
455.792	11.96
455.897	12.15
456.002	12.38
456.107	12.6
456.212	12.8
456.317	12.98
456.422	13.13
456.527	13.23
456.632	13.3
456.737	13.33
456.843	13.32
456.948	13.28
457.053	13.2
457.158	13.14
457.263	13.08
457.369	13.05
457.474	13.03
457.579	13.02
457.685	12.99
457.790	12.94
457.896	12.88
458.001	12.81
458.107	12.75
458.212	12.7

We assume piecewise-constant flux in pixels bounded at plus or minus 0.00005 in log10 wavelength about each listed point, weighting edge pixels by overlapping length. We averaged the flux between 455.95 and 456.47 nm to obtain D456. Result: 12.8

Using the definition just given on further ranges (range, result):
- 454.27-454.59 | 11.7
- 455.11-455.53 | 11.4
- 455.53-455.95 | 11.9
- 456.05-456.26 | 12.7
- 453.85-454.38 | 11.3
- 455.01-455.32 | 11.3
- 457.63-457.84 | 13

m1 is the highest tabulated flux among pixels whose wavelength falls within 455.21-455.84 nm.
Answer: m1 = 11.96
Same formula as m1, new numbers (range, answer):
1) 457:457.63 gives 13.2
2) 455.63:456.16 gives 12.6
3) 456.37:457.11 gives 13.33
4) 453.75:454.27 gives 11.68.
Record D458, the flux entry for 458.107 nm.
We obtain 12.75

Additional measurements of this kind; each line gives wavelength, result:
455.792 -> 11.96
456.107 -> 12.6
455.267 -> 11.34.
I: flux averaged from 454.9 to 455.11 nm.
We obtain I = 11.2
